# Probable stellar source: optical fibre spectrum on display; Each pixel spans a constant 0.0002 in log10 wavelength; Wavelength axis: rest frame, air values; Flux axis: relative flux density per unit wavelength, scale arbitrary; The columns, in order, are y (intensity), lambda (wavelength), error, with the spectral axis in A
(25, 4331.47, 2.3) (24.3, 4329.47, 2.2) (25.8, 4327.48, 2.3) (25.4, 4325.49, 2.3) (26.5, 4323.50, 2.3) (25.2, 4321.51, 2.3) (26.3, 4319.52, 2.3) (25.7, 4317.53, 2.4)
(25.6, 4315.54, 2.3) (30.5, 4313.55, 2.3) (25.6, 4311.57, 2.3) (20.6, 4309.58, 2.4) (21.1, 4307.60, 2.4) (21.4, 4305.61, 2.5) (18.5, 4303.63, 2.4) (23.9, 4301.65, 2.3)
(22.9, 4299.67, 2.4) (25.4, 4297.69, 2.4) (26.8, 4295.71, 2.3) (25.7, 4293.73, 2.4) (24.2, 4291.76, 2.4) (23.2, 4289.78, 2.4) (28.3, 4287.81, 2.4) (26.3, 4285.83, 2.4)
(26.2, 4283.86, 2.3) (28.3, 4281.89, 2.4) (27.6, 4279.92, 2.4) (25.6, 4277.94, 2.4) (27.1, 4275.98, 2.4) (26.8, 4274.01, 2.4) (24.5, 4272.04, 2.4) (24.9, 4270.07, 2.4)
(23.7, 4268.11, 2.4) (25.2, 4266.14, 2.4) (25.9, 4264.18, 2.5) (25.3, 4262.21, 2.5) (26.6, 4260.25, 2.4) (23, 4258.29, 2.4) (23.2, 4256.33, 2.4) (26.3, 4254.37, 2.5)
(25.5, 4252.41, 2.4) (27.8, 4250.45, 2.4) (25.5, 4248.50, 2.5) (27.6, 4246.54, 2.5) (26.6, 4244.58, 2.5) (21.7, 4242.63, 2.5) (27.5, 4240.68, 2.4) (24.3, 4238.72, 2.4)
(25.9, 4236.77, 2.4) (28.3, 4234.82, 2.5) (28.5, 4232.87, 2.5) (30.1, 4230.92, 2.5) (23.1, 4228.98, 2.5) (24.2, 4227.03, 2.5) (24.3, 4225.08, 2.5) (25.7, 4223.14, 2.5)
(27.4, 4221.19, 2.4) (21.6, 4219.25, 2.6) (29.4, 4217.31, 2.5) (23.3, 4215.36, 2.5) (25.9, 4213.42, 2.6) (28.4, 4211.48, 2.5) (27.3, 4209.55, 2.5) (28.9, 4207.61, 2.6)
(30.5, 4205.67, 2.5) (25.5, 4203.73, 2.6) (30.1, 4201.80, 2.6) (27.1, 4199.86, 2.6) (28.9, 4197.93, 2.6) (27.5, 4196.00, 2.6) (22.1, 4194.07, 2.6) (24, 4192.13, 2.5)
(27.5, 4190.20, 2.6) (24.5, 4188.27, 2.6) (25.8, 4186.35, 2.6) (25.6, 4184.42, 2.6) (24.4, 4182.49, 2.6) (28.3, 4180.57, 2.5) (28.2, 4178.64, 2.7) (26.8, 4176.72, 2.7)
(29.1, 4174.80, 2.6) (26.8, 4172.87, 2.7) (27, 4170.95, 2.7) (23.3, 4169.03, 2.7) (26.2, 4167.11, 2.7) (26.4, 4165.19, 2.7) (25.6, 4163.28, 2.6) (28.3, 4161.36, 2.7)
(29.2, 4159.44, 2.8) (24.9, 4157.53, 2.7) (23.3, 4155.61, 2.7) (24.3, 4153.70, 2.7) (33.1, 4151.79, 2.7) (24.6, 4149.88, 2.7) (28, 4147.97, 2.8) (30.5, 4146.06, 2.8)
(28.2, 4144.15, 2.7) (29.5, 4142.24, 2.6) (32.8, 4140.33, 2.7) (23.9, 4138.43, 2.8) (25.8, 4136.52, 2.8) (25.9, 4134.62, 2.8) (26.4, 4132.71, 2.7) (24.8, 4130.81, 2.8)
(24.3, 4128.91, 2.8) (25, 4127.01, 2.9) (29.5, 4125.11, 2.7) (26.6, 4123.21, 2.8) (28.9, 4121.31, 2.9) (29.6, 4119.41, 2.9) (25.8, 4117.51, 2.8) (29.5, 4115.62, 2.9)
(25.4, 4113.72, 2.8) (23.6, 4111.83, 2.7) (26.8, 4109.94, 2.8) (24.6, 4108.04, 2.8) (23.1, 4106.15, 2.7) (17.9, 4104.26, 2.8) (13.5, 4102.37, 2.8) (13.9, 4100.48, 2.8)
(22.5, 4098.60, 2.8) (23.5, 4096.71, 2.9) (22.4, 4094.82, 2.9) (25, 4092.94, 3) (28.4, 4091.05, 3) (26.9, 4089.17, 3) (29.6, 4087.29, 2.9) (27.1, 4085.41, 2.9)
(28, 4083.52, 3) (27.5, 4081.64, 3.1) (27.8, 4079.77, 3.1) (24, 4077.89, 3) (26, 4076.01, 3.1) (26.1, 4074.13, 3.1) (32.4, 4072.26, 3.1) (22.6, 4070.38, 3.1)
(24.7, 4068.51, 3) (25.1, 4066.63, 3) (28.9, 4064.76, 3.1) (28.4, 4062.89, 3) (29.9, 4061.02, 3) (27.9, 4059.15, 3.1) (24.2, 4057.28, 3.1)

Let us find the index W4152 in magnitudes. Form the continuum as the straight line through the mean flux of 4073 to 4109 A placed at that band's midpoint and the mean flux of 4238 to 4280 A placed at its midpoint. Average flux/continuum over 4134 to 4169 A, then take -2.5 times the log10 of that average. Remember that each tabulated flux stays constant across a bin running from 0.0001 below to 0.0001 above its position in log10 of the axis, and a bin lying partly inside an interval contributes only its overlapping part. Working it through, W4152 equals -0.106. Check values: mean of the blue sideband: 24.1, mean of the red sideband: 25.5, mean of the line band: 27.2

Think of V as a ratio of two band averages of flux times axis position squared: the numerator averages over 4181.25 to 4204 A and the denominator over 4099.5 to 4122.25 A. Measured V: 1.2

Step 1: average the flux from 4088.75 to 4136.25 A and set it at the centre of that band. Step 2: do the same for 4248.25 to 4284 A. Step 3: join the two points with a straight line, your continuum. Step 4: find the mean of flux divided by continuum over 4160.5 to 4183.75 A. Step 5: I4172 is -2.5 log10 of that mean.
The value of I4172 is -0.070 mag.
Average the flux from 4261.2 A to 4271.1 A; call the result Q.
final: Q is 25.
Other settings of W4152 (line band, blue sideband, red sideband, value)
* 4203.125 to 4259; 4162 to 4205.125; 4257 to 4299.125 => -0.002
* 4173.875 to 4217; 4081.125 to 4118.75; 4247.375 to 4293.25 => -0.074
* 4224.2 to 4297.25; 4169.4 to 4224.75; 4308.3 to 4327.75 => 0.012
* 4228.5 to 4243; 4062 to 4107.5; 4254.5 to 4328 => -0.061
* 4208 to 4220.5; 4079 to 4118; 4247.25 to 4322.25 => -0.055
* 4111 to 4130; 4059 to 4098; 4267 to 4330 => -0.017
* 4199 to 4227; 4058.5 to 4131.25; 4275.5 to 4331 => -0.058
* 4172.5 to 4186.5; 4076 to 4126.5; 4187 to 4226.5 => -0.034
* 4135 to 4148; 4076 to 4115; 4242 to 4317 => -0.161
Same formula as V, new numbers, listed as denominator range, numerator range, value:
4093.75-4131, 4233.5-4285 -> 1.15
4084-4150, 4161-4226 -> 1.07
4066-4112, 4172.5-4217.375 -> 1.15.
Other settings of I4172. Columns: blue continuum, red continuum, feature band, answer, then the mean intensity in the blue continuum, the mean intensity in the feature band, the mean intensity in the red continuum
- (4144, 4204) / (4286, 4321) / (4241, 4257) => -0.01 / 26.7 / 25.7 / 24.5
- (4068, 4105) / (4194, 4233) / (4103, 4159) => -0.05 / 24.5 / 26.4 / 26.7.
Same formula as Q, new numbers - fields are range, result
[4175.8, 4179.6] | 27.5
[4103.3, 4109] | 21.8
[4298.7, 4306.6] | 21.7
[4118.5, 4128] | 27.9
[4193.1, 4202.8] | 27.1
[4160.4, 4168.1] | 26.6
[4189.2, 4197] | 25.3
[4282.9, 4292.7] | 25.6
